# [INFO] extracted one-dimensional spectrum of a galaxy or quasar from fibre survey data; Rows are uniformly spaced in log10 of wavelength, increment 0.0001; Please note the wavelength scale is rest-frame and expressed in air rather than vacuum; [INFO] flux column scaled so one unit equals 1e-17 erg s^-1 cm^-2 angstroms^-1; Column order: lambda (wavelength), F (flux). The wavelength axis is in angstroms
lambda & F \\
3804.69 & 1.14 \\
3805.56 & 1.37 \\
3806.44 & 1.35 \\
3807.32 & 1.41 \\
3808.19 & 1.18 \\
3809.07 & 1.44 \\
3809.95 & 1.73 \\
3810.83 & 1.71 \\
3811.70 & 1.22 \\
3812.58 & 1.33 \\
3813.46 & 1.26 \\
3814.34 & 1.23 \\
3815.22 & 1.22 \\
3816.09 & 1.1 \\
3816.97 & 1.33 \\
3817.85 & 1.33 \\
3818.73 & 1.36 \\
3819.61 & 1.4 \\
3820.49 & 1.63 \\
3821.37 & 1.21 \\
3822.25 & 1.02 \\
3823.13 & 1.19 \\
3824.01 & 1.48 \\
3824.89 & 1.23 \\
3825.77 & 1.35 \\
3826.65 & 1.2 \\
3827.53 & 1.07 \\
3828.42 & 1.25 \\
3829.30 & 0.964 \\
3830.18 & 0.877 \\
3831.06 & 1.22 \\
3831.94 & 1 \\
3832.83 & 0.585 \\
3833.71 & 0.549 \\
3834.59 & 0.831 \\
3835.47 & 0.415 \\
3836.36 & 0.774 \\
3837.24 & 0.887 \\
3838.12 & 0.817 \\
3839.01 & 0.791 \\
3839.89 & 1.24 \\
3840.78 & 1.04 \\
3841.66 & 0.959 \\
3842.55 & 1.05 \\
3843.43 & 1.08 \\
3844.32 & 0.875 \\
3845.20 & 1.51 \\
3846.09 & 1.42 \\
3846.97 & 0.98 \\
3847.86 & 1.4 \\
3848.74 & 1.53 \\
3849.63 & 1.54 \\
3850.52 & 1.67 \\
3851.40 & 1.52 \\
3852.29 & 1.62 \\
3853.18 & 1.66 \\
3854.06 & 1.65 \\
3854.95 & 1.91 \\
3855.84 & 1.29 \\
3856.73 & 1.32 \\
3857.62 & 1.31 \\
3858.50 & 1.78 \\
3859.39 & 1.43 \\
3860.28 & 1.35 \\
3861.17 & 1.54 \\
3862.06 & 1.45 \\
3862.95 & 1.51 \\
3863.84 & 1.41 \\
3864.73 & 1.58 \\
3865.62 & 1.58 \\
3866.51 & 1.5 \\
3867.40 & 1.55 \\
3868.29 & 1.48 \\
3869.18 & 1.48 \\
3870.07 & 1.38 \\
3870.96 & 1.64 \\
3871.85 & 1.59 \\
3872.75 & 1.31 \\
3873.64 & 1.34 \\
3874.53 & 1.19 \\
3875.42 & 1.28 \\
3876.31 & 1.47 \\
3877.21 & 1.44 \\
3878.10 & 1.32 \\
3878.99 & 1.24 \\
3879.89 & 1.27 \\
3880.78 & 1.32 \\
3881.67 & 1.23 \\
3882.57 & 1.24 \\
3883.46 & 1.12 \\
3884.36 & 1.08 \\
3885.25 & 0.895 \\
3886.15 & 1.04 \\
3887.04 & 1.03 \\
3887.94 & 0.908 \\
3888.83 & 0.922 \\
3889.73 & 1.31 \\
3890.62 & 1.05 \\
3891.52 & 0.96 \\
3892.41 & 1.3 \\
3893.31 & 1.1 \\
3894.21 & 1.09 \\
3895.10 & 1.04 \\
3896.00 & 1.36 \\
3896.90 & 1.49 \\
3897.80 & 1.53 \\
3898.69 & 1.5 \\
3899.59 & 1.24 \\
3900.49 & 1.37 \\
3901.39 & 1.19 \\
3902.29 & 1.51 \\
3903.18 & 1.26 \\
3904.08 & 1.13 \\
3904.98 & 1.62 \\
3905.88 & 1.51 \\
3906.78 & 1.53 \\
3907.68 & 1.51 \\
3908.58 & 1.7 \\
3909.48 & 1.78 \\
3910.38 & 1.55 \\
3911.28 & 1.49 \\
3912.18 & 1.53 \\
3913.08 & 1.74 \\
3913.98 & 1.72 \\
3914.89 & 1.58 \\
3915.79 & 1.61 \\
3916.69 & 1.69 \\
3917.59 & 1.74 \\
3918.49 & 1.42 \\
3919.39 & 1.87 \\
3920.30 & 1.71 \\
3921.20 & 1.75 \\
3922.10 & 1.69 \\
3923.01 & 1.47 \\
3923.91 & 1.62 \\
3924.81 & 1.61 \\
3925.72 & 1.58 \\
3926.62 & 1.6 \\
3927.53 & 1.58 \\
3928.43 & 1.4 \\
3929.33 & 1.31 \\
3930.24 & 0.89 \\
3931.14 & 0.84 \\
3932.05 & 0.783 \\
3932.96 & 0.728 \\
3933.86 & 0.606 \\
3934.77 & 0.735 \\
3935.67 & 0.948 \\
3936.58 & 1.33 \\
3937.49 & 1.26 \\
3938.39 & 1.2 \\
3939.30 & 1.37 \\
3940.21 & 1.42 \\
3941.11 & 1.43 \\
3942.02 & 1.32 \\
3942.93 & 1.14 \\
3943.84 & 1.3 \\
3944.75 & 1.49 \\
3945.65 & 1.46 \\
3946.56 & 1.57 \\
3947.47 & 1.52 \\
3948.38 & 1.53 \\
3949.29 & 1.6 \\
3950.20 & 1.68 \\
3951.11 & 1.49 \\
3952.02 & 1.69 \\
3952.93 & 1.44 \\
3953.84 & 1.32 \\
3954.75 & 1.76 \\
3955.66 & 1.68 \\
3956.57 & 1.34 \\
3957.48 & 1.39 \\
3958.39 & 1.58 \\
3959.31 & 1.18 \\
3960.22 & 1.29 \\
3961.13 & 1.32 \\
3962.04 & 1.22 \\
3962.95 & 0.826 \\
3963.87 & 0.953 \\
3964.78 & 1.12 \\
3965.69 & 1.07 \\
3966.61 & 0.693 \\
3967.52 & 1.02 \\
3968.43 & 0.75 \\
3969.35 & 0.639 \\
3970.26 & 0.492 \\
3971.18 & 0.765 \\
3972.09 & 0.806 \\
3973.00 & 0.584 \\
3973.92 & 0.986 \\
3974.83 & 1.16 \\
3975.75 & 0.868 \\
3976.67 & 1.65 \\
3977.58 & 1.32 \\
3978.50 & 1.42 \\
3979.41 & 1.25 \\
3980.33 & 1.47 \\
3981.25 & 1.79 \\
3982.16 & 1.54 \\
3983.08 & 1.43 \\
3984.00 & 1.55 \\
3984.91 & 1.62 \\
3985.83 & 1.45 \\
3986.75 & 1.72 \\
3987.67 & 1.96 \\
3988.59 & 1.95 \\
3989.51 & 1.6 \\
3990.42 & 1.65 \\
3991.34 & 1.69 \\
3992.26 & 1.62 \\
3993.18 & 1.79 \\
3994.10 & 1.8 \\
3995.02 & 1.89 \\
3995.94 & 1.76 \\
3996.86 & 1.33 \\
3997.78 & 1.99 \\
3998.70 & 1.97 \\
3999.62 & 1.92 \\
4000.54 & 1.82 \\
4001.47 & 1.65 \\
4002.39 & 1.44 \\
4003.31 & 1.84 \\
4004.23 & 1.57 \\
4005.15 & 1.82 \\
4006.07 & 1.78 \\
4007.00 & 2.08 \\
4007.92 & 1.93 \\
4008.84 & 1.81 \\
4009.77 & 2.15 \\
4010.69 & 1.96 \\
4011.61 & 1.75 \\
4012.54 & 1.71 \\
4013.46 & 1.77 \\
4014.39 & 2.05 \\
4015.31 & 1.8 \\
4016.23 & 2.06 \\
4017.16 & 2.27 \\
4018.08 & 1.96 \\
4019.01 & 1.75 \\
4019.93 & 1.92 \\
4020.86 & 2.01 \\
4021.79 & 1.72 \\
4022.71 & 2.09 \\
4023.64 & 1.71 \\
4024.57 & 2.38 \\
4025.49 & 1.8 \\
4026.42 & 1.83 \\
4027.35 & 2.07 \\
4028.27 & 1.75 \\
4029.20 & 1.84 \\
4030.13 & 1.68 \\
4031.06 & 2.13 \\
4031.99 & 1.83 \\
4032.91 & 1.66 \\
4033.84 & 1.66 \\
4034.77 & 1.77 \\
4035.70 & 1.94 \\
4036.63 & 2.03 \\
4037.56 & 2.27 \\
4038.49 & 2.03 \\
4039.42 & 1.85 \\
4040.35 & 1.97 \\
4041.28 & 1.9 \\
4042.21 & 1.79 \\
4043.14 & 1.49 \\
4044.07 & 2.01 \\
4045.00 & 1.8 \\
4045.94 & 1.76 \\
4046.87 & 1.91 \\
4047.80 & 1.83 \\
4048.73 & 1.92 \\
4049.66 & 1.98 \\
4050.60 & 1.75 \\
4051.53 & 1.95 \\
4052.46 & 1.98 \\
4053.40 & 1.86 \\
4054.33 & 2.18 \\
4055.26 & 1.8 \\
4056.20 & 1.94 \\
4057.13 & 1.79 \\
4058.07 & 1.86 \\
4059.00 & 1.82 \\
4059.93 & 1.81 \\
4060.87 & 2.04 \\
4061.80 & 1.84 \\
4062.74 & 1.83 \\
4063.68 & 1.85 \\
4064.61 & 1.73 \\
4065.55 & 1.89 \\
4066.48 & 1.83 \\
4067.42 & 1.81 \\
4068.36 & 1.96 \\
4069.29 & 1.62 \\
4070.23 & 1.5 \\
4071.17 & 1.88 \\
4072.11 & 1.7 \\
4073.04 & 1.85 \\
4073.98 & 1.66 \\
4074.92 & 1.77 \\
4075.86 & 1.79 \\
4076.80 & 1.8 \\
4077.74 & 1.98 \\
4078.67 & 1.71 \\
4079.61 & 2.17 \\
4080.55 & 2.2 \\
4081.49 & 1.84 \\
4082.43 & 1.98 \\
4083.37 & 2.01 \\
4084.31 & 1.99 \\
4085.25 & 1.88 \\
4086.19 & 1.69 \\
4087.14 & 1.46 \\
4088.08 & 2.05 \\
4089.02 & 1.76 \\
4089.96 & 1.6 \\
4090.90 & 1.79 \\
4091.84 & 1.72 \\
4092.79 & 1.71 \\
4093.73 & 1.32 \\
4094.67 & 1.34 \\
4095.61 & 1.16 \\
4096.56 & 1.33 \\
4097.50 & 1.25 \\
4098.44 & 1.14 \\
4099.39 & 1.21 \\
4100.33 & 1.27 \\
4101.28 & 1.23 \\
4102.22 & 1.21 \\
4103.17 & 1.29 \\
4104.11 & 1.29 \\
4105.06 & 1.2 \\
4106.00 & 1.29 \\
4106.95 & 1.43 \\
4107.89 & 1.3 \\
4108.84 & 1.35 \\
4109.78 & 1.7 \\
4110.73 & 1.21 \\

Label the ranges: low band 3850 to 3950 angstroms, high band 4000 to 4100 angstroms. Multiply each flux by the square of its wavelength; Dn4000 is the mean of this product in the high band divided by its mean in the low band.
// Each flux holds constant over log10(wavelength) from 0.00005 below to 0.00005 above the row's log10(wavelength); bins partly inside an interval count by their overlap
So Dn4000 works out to 1.4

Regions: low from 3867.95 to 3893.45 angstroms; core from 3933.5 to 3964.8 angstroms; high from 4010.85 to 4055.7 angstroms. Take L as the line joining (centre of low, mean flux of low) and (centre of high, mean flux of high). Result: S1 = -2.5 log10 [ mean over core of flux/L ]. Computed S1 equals 0.15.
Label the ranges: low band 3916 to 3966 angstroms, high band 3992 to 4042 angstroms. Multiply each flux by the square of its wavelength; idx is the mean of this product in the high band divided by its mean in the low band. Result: 1.43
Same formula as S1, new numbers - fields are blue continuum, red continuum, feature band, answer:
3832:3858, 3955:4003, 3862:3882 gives -0.16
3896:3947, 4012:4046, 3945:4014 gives 0.13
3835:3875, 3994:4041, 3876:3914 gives 0.13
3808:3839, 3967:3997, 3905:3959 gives -0.11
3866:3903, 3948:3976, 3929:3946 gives 0.07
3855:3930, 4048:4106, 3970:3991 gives 0.15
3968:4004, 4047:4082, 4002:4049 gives -0.14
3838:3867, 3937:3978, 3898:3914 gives -0.14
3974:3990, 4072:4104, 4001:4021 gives -0.21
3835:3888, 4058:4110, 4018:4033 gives -0.21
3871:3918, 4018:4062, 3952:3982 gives 0.35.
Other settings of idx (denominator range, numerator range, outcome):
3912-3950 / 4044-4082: 1.42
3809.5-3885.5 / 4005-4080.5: 1.62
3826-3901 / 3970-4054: 1.50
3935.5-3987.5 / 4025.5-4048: 1.50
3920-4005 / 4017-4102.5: 1.36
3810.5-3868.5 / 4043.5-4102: 1.56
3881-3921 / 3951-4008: 1.09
